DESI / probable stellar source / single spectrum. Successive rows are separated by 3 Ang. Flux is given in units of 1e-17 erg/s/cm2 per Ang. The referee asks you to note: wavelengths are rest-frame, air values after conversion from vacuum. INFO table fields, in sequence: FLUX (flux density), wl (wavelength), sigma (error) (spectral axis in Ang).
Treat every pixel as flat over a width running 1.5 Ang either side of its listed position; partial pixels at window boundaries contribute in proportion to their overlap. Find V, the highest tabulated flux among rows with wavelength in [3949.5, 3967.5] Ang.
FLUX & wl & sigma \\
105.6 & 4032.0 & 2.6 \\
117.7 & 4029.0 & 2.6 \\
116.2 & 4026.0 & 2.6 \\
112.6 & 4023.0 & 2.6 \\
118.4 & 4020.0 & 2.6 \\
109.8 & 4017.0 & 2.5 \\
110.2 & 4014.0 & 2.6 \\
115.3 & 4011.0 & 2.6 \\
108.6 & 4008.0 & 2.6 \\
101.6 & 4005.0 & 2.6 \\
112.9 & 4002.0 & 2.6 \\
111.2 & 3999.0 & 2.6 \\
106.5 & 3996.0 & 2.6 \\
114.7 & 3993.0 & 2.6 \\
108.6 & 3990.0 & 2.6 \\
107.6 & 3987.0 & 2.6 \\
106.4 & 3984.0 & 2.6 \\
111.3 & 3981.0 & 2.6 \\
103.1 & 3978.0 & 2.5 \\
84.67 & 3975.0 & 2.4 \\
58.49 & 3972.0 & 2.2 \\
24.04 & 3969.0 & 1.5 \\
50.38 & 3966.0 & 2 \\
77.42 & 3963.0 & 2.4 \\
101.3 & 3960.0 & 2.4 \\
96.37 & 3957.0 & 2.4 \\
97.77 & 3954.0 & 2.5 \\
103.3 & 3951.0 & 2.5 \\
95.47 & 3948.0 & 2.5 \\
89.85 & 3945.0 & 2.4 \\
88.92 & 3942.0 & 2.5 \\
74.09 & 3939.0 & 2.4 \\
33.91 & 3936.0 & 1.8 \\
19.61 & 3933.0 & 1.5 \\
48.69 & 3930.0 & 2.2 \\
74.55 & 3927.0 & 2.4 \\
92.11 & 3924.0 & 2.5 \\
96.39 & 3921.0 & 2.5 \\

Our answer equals 103.3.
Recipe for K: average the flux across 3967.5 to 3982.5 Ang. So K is 76.3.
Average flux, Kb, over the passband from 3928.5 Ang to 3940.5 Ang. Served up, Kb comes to 44.1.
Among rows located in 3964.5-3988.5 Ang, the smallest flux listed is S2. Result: 24.04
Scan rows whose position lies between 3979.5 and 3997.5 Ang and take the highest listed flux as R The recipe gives 114.7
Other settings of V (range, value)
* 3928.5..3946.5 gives 89.85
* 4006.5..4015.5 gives 115.3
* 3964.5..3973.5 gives 58.49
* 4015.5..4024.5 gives 118.4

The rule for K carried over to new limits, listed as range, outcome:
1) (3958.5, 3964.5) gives 89.4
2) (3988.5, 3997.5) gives 110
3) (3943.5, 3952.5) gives 96.2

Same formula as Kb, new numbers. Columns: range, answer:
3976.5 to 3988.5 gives 107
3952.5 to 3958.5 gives 97.1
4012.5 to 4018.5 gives 110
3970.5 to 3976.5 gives 71.6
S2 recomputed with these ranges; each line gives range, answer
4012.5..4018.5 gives 109.8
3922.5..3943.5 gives 19.61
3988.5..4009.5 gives 101.6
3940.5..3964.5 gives 77.42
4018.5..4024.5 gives 112.6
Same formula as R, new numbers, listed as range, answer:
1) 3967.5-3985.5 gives 111.3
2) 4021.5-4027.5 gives 116.2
